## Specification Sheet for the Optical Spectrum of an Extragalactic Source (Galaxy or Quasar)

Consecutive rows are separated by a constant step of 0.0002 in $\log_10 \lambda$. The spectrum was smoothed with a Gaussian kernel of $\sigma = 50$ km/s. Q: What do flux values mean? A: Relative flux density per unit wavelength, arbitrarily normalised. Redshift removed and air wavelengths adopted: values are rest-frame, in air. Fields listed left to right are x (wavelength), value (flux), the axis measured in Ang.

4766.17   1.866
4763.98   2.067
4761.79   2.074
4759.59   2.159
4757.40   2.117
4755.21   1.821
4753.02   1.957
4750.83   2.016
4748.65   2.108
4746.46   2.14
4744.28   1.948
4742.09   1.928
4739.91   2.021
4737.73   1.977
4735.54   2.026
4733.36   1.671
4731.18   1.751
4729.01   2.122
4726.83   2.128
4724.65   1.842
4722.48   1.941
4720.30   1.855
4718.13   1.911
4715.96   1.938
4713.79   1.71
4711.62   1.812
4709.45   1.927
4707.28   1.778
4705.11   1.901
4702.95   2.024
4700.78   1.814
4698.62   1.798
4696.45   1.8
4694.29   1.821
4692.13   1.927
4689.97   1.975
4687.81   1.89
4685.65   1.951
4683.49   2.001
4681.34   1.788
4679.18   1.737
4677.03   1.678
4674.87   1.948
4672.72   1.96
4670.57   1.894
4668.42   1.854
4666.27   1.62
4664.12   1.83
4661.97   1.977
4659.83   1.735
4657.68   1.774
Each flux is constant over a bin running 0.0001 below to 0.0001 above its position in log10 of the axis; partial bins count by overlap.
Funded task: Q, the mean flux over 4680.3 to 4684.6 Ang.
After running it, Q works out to 1.9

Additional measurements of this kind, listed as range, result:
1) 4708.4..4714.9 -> 1.82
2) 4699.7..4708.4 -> 1.88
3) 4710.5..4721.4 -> 1.85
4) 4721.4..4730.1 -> 2.01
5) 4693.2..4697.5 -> 1.81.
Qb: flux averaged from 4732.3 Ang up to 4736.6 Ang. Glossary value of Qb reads 1.85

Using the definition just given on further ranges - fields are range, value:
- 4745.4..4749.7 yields 2.12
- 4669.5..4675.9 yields 1.94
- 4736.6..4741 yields 2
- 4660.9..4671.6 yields 1.83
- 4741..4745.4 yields 1.94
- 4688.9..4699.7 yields 1.86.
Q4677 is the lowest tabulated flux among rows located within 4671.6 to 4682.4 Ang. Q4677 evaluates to 1.678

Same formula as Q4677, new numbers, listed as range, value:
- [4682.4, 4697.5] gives 1.8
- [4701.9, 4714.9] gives 1.71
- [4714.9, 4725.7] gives 1.842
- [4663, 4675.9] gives 1.62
